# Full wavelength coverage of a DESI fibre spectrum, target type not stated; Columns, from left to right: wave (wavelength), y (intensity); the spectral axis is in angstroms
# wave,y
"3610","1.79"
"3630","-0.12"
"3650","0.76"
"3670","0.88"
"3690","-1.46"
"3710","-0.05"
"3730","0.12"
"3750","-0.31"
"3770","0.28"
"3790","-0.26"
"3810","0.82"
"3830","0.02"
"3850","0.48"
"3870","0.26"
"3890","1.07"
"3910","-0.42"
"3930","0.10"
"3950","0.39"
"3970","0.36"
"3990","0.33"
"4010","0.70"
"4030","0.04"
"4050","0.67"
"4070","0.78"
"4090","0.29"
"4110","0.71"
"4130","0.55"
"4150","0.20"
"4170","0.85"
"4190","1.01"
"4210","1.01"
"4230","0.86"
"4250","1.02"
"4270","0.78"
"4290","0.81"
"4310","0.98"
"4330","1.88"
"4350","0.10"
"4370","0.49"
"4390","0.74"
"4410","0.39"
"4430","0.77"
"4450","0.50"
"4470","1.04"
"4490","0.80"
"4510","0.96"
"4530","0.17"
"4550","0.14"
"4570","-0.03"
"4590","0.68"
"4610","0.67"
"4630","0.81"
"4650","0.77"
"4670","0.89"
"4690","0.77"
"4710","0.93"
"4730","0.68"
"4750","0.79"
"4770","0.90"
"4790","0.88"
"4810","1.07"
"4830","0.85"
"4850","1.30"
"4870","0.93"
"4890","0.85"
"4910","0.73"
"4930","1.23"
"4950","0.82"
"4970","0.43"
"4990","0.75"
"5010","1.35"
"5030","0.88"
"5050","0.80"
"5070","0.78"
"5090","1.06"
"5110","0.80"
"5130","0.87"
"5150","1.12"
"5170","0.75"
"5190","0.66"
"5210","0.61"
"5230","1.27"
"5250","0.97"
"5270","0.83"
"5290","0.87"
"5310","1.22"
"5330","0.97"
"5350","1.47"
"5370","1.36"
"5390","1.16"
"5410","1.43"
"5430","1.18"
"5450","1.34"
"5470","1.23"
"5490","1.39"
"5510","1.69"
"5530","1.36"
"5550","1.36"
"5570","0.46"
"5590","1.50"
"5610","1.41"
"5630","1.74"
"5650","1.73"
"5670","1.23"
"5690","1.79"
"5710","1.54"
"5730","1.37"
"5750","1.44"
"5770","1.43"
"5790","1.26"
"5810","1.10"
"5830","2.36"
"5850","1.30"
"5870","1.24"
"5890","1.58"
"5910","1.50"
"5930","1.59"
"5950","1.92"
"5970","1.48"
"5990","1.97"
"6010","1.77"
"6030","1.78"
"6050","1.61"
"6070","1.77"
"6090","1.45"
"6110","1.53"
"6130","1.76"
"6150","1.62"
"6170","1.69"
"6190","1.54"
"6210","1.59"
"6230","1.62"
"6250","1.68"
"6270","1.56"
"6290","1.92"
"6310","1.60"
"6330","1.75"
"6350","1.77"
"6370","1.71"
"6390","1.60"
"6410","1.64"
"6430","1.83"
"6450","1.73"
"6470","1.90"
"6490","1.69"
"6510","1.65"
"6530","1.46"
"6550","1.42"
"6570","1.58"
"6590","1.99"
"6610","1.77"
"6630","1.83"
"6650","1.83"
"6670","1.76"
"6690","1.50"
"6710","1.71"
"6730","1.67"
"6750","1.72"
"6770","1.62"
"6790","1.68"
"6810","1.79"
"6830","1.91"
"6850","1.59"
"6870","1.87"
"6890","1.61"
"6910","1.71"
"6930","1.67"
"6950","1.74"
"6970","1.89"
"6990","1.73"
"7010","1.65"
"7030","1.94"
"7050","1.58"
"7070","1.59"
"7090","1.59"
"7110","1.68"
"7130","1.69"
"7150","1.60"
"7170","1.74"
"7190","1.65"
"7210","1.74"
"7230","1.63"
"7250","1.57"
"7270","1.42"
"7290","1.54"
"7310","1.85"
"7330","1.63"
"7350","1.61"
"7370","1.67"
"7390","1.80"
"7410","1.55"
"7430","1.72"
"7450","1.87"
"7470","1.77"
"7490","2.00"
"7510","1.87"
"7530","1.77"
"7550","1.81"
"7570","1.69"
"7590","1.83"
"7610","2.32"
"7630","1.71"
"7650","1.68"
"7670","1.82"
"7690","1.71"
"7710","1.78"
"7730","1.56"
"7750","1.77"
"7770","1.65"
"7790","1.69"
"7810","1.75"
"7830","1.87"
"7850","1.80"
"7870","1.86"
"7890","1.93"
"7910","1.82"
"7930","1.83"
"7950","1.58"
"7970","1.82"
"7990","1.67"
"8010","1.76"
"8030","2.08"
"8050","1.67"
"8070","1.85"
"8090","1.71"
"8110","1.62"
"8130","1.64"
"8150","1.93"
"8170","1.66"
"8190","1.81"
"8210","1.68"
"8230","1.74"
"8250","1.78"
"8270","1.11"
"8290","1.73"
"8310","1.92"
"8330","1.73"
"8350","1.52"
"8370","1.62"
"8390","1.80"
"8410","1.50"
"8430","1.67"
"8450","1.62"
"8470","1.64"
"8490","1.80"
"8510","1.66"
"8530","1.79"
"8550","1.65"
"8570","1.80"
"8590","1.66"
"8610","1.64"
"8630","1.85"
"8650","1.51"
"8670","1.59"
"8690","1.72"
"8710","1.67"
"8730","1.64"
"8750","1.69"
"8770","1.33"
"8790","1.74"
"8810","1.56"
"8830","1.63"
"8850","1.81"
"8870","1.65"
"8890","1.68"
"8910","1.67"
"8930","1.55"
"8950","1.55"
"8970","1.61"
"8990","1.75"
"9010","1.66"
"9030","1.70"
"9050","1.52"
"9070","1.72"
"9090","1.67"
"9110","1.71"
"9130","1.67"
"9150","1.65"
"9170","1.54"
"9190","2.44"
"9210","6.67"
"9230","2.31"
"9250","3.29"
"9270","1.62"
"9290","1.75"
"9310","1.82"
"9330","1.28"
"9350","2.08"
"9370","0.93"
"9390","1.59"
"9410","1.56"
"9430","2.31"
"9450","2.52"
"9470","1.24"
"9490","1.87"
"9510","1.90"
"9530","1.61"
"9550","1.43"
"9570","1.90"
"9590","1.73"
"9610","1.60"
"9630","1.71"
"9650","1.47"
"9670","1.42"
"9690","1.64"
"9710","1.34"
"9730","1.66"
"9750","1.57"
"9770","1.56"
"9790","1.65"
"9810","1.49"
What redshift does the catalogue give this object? 0.403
